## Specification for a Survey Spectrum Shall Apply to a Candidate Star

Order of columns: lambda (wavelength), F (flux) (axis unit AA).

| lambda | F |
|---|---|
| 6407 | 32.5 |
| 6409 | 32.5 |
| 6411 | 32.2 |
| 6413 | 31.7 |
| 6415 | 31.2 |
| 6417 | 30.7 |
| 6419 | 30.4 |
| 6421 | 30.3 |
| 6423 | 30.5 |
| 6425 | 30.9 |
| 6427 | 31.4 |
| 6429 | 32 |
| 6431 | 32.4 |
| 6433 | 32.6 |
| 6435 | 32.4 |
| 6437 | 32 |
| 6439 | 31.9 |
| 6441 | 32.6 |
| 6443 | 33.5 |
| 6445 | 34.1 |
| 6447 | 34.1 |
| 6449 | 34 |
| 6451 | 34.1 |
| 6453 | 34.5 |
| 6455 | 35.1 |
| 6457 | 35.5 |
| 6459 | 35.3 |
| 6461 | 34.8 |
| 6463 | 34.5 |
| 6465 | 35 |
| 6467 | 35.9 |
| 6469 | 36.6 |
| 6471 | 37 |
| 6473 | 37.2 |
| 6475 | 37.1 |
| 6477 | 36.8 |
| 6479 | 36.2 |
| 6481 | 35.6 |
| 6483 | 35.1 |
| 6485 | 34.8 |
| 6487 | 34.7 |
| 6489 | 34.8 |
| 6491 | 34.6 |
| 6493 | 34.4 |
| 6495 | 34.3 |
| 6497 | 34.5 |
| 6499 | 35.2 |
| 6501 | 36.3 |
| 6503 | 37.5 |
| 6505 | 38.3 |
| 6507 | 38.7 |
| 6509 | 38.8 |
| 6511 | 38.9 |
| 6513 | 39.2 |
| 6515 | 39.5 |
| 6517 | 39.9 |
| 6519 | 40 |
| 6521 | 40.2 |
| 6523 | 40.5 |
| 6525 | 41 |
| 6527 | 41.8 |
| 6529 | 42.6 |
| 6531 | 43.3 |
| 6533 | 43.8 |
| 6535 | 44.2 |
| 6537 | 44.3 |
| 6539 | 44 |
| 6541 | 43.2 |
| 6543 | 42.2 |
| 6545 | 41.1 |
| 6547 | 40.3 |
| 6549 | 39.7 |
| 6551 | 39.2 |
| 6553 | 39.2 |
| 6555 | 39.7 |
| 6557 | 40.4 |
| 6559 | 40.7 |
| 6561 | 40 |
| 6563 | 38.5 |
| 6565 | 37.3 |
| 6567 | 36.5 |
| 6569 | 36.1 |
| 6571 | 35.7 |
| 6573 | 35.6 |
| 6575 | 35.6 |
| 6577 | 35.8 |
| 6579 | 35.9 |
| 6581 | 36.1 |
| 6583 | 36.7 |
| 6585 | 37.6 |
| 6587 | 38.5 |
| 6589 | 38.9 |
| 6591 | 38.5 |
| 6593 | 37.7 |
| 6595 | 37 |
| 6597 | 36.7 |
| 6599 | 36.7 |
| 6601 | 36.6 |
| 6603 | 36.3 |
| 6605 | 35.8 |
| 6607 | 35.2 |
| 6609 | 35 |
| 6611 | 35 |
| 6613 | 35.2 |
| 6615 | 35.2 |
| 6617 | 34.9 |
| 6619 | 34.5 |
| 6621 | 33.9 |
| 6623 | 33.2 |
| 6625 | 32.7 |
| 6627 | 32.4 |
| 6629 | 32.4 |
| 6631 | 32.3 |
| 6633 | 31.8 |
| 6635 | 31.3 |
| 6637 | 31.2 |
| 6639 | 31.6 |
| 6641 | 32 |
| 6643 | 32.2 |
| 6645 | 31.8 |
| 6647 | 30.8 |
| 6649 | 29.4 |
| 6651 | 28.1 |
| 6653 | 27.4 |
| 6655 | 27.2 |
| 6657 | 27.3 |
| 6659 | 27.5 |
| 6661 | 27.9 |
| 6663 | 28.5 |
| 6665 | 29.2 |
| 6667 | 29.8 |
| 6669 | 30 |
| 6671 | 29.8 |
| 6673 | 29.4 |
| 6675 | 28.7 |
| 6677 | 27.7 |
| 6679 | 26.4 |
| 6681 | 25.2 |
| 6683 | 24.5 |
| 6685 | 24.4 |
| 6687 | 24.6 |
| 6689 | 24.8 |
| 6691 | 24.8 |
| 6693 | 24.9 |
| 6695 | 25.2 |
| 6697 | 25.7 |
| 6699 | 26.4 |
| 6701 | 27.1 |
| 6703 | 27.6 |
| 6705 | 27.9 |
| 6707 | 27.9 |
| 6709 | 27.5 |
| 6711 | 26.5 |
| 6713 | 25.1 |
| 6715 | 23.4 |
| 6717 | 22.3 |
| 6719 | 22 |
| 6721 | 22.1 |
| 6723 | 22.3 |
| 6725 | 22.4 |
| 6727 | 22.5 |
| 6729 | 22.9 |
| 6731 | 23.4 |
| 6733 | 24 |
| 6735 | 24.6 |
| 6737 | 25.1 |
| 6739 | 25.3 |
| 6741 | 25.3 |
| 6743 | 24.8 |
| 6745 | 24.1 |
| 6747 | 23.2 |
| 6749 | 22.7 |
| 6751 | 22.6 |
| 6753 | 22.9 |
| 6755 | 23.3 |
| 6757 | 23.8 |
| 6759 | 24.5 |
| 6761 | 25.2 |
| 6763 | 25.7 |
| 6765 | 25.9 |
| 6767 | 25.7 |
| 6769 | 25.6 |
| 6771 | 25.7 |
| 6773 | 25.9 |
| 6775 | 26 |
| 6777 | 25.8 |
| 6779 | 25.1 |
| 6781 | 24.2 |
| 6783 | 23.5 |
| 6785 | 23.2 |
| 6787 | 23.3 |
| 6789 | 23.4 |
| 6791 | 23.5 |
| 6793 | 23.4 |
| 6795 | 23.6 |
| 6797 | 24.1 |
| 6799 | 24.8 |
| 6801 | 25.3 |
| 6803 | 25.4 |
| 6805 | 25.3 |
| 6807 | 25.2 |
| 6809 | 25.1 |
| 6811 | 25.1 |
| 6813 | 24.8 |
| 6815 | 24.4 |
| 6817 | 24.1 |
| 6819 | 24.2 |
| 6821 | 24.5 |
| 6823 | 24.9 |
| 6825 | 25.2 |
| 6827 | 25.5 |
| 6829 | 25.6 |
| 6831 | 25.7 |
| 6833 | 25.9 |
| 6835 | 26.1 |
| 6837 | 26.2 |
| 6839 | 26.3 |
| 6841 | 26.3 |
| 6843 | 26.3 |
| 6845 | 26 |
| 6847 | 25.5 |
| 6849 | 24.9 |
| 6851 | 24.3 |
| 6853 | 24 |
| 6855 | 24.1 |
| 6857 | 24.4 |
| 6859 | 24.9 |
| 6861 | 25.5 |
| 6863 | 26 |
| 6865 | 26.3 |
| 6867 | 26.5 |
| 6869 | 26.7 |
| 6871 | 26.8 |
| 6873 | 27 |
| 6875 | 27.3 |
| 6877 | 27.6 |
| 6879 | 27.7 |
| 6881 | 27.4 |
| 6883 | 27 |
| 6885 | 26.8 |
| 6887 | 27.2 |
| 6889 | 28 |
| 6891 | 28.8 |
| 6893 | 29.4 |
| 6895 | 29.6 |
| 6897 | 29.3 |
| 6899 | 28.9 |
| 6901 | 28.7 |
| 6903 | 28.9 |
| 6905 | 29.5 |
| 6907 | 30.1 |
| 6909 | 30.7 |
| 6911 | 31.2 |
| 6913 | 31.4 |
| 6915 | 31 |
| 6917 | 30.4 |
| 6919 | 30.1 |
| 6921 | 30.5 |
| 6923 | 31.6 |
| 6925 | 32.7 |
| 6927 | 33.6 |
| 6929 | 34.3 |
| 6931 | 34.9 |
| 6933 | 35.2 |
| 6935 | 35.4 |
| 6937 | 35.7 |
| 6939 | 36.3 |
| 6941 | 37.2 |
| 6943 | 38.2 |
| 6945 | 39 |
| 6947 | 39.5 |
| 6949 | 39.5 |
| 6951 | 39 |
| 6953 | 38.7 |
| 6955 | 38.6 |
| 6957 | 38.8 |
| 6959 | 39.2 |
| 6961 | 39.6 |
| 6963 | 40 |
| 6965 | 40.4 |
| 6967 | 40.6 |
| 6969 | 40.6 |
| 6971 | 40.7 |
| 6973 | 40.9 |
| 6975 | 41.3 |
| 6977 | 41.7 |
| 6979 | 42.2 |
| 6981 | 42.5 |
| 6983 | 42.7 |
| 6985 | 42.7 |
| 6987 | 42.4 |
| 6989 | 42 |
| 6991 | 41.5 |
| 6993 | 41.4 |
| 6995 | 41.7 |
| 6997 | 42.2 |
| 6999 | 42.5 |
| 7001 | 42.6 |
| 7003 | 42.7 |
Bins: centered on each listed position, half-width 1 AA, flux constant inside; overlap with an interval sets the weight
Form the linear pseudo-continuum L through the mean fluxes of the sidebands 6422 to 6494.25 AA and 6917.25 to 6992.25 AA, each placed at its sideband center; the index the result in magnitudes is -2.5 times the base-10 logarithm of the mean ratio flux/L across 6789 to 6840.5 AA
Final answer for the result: 0.43 mag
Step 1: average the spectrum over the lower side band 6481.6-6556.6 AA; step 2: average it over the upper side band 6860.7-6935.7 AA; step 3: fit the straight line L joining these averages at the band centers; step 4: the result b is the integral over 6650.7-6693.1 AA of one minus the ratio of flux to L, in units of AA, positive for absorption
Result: 9.7 AA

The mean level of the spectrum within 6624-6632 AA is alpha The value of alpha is 32.5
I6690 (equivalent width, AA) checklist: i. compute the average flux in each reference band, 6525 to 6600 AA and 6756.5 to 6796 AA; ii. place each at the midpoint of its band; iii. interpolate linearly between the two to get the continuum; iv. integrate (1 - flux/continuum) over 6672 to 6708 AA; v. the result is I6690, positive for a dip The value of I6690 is 5.0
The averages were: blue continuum 39.2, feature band 26.3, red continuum 24.7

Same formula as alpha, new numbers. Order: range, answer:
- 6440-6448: 33.6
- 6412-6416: 31.4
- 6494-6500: 34.7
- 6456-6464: 35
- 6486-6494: 34.6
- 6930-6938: 35.3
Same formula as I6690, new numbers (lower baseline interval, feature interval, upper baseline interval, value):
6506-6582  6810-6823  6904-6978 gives 4.44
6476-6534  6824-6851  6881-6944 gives 5.63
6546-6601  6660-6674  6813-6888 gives 1.87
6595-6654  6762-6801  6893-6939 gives 9.26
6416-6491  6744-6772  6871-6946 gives 6.67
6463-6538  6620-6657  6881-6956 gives 5.23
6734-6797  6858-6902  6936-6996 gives 7.88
